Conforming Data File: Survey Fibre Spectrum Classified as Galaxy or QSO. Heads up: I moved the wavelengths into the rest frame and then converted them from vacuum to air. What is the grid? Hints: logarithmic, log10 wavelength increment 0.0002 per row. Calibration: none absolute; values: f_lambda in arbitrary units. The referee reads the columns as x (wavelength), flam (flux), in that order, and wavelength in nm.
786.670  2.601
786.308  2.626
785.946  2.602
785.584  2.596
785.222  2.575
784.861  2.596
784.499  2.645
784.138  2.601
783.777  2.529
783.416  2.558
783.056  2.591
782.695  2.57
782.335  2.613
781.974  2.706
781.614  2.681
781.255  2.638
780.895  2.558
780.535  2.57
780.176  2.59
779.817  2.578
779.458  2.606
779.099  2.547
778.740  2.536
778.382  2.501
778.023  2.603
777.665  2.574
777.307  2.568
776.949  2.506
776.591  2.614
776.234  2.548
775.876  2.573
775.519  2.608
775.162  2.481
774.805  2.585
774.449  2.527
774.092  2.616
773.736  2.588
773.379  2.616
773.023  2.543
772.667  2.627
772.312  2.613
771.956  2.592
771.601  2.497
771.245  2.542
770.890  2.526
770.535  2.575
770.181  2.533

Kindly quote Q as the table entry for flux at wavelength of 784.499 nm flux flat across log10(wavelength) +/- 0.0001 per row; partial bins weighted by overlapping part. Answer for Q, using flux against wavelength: 2.645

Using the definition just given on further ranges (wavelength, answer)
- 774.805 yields 2.585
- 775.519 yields 2.608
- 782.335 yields 2.613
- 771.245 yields 2.542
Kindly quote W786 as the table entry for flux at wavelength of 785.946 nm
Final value 2.602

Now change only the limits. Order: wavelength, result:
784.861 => 2.596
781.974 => 2.706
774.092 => 2.616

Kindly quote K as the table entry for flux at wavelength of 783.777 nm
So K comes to 2.529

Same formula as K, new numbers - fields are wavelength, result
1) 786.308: 2.626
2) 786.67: 2.601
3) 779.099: 2.547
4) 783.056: 2.591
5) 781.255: 2.638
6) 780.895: 2.558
